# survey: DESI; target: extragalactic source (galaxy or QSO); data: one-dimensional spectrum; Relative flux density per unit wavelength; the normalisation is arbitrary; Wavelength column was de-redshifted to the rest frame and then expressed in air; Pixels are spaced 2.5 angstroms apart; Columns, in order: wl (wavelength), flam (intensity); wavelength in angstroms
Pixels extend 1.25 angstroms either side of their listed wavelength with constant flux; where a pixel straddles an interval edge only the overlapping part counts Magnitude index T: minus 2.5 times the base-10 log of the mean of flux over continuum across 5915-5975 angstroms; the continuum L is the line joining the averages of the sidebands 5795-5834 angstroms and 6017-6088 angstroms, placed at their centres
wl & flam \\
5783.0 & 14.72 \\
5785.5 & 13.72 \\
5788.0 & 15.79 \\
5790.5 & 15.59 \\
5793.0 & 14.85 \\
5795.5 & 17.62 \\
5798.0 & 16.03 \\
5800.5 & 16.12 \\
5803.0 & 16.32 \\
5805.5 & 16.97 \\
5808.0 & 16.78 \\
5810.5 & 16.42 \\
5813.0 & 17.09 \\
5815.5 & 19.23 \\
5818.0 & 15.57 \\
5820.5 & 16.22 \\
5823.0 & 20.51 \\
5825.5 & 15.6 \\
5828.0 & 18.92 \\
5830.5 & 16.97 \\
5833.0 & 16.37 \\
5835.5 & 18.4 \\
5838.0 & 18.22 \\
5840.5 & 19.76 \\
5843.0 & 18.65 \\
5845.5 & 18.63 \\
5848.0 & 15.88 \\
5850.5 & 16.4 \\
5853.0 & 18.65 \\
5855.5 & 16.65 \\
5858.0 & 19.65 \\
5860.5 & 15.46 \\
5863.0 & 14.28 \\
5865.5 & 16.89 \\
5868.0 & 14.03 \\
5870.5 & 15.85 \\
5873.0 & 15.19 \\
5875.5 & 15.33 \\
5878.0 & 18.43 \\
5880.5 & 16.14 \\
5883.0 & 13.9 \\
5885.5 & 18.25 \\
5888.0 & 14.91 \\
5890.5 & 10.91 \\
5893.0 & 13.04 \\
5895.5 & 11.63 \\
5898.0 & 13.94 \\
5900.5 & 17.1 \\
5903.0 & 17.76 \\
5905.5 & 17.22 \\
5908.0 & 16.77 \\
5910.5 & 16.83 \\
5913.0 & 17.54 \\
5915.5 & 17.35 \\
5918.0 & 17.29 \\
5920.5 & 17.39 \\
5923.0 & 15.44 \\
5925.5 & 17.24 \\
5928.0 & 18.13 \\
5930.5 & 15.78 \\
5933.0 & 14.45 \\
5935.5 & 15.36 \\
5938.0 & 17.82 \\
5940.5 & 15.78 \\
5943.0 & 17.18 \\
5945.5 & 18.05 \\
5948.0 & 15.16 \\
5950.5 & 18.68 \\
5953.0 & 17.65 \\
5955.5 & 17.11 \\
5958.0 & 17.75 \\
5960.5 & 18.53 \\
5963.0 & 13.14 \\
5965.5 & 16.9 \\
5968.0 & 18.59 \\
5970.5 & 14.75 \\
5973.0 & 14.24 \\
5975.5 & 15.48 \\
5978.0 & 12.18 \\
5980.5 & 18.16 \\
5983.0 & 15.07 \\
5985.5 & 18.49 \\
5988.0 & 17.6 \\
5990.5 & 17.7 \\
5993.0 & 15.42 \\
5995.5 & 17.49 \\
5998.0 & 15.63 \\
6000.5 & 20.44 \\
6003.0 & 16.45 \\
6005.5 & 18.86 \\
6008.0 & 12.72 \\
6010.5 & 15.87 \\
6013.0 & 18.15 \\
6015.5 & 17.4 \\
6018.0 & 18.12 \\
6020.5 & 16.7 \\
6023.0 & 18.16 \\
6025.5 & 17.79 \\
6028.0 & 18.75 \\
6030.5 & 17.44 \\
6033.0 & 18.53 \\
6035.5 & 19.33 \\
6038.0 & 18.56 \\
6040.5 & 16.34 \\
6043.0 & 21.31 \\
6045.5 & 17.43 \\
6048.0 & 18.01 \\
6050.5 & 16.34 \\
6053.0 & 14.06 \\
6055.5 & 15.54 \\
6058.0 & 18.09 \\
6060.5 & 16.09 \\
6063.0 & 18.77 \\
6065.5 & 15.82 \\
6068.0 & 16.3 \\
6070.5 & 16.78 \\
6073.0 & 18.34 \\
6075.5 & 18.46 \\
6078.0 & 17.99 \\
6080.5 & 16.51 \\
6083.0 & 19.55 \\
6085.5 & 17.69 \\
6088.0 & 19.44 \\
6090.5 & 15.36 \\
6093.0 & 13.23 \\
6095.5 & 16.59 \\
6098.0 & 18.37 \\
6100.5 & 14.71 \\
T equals 0.05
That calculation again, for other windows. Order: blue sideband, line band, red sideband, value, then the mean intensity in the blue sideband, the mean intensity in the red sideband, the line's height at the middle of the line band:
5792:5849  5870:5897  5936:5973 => 0.15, 17.3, 16.8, 17.1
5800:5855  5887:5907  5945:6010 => 0.17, 17.4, 16.6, 17.1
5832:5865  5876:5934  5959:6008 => 0.07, 17.5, 16.5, 17.1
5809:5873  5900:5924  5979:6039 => 0.01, 17.2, 17.4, 17.3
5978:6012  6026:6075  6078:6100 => -0.03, 16.8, 17.1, 16.9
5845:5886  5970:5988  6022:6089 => 0.10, 16.4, 17.7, 17.2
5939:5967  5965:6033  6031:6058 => 0.02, 16.9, 17.6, 17.2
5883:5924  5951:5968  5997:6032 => -0.03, 15.8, 17.3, 16.6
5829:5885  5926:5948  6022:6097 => 0.04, 16.8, 17.4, 17.1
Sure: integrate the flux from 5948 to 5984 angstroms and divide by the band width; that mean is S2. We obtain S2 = 16.3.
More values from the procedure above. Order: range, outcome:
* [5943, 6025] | 16.8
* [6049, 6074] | 16.6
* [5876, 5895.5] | 14.9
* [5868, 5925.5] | 15.8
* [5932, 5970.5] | 16.8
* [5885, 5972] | 16.3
